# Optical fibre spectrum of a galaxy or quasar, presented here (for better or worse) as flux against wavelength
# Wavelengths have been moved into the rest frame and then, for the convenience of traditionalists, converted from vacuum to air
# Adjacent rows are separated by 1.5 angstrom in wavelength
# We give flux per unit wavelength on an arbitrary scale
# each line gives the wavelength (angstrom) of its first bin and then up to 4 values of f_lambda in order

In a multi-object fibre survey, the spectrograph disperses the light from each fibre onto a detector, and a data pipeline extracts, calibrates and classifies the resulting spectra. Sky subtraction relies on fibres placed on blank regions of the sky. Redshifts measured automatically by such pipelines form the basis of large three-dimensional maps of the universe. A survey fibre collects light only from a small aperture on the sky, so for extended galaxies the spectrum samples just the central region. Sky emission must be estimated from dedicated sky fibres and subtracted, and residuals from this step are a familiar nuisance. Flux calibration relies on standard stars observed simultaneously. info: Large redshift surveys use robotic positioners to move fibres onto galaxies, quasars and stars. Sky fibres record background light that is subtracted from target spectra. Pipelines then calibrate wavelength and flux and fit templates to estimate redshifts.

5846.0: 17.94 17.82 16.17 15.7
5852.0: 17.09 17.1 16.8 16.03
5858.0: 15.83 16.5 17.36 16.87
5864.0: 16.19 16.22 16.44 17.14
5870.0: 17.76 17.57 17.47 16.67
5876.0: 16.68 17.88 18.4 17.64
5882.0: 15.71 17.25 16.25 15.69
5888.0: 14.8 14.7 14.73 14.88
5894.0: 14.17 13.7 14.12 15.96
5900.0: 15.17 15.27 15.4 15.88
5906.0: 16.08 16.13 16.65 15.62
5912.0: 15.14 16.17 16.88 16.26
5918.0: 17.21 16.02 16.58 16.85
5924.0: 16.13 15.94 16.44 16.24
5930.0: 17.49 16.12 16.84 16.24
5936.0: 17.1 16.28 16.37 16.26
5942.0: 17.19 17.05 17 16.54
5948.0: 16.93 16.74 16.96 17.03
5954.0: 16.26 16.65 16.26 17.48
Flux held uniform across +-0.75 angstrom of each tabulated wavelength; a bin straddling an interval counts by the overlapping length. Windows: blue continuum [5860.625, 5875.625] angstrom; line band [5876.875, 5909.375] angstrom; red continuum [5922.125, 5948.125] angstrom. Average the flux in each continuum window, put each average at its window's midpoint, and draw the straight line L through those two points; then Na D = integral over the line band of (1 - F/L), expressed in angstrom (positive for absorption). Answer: 2.1 angstrom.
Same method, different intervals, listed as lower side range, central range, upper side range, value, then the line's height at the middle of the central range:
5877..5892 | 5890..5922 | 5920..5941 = 1.5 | 16.4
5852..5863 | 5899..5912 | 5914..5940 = 0.6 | 16.6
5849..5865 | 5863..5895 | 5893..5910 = -0.9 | 15.9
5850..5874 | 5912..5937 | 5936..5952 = 0.4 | 16.8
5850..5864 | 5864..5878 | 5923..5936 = -0.4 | 16.6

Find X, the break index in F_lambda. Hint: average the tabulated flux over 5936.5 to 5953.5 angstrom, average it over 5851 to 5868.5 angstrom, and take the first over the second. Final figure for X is 1.01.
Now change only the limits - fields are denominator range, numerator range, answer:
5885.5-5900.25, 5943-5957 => 1.13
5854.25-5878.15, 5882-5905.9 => 0.91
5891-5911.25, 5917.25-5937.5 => 1.08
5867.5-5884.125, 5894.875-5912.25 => 0.89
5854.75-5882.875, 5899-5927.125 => 0.95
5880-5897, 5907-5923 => 1.06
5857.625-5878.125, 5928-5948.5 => 0.99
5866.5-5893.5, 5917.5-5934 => 1.00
